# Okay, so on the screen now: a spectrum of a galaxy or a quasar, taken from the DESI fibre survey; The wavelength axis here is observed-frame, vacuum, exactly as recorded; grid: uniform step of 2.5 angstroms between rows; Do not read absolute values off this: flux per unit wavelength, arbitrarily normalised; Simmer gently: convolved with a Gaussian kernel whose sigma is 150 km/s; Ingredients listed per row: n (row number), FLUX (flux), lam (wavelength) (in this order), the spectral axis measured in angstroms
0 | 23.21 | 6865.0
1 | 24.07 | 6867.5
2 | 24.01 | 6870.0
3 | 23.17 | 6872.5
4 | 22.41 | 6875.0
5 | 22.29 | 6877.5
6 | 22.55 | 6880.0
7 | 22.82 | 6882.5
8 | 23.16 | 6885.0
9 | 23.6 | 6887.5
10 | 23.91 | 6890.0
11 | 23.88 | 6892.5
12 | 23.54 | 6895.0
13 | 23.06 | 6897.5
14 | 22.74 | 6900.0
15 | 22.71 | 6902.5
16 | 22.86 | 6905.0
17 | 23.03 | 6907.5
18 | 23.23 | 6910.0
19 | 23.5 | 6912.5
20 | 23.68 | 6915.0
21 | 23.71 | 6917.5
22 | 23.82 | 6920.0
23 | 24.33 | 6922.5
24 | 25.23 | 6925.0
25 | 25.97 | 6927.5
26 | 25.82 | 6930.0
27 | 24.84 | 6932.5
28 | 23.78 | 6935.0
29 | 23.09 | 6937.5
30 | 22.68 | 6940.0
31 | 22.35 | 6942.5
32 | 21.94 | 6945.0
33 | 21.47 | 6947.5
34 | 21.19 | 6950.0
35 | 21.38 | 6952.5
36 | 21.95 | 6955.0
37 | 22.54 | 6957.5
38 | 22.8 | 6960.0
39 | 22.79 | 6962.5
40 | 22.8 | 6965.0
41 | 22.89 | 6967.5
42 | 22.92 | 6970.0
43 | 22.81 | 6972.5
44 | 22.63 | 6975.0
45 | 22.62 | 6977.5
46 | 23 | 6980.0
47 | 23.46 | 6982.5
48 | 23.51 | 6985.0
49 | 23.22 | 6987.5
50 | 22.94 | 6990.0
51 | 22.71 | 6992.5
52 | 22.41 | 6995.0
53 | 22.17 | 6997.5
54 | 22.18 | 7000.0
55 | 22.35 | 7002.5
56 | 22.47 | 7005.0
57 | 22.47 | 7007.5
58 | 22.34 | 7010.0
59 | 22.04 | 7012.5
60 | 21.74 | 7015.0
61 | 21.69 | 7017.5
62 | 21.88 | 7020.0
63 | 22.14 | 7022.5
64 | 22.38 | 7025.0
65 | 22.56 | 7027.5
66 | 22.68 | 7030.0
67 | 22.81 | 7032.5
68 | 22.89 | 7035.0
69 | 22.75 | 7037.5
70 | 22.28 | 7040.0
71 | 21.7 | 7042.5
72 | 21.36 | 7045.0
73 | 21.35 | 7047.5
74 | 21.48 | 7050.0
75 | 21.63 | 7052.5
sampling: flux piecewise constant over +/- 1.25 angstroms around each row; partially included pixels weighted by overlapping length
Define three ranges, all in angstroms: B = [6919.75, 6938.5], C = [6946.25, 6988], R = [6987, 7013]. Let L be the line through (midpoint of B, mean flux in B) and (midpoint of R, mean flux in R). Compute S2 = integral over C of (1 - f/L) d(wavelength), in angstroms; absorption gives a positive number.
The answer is 1.6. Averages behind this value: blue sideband 24.7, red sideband 22.5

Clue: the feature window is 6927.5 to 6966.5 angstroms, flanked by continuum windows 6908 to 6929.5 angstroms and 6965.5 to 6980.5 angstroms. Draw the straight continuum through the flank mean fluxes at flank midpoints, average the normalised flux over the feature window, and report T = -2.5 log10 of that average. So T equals 0.03 mag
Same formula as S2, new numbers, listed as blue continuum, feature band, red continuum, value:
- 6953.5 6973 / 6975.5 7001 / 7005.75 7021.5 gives -0.53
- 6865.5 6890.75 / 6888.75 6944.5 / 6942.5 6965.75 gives -2.62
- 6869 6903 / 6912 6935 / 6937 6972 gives -1.87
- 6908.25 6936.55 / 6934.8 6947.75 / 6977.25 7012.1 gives 0.74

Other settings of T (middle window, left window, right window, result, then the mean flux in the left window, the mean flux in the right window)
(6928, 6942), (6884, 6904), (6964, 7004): -0.04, 23.3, 22.8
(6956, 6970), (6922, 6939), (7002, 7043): 0.05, 24.7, 22.3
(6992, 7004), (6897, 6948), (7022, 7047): 0.02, 23.6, 22.3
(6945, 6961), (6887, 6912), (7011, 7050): 0.04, 23.3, 22.1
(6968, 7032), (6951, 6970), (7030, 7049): -0.01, 22.5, 22.2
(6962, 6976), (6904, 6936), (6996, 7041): 0.02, 24.2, 22.3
